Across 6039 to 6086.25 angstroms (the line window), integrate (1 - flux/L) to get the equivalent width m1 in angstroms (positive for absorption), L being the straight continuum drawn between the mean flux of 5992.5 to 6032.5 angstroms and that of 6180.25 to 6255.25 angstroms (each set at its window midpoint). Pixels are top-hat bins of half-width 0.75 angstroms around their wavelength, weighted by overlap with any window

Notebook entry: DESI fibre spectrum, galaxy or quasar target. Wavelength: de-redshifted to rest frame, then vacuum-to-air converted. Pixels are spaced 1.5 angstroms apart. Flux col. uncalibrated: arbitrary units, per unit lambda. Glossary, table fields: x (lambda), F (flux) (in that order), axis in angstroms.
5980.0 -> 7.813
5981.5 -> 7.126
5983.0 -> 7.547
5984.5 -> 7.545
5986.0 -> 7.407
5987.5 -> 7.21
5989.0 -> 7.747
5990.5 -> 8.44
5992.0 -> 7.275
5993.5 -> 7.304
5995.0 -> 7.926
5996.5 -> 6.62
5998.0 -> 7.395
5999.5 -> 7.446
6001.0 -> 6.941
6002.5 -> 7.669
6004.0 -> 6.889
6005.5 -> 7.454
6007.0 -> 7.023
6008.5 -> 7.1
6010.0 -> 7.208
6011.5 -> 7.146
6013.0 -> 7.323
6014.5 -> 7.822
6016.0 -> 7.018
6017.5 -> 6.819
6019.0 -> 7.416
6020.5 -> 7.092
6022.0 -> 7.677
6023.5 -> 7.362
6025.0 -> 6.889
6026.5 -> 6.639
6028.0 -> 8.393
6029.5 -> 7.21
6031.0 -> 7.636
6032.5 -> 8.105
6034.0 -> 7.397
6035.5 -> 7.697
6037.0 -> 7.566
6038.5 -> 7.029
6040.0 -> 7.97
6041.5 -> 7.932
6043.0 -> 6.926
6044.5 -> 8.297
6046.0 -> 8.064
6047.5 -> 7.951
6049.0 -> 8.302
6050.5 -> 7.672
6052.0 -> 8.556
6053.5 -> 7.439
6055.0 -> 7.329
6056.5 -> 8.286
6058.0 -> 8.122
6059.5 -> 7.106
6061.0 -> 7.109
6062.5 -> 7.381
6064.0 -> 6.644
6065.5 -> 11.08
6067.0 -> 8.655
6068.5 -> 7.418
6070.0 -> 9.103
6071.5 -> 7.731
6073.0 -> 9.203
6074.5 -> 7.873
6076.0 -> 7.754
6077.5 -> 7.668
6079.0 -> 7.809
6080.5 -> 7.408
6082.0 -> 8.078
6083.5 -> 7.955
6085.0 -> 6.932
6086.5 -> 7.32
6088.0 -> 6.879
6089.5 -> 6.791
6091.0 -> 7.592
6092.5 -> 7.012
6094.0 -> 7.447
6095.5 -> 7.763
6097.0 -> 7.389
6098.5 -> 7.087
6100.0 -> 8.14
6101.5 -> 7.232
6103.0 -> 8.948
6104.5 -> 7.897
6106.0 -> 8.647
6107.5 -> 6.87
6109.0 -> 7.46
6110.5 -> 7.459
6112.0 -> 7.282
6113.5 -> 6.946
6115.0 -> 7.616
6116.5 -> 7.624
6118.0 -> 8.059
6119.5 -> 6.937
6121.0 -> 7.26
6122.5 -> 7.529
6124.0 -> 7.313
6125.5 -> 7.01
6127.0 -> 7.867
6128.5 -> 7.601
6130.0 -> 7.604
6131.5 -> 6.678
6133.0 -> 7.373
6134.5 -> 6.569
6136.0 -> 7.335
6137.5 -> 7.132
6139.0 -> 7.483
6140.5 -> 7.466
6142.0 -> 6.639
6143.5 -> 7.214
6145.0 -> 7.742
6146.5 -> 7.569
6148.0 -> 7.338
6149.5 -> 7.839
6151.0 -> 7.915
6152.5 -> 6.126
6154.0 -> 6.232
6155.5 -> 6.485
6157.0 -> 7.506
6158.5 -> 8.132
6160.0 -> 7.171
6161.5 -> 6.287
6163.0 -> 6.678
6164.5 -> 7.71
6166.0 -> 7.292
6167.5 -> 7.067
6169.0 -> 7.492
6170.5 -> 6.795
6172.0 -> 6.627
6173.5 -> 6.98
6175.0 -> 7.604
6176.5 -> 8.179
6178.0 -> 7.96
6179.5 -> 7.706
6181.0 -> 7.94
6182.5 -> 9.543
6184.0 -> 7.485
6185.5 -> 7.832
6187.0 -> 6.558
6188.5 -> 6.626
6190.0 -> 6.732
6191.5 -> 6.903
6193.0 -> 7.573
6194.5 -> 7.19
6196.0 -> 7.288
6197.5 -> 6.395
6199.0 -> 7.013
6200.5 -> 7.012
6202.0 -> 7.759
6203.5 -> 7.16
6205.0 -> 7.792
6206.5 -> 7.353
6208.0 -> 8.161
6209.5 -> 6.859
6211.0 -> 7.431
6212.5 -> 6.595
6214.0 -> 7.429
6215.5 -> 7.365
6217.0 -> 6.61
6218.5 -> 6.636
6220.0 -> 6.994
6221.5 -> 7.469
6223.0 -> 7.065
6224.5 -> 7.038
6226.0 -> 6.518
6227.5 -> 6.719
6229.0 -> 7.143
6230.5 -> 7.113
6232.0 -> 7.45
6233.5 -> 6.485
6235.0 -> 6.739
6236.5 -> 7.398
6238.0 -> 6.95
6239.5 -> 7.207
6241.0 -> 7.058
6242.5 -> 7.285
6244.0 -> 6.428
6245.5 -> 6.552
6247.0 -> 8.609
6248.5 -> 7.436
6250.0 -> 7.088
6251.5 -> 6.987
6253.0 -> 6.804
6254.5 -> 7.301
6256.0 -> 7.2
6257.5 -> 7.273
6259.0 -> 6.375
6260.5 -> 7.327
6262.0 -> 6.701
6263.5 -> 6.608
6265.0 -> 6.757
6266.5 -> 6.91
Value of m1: -4.2 angstroms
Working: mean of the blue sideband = 7.3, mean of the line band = 7.92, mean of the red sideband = 7.18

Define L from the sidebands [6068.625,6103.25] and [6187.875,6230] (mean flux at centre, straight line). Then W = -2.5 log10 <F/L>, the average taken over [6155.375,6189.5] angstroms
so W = -0.02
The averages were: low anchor 7.68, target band 7.39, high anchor 7.1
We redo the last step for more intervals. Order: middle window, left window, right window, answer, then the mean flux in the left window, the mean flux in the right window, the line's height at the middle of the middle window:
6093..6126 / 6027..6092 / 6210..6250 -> 0.01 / 7.79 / 7.07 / 7.58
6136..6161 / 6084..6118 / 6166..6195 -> 0.03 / 7.49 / 7.41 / 7.44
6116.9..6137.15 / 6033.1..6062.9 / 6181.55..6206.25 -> 0.03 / 7.71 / 7.31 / 7.49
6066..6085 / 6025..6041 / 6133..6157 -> -0.09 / 7.54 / 7.16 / 7.39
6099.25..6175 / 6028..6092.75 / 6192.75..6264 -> 0.02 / 7.78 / 7.1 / 7.47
